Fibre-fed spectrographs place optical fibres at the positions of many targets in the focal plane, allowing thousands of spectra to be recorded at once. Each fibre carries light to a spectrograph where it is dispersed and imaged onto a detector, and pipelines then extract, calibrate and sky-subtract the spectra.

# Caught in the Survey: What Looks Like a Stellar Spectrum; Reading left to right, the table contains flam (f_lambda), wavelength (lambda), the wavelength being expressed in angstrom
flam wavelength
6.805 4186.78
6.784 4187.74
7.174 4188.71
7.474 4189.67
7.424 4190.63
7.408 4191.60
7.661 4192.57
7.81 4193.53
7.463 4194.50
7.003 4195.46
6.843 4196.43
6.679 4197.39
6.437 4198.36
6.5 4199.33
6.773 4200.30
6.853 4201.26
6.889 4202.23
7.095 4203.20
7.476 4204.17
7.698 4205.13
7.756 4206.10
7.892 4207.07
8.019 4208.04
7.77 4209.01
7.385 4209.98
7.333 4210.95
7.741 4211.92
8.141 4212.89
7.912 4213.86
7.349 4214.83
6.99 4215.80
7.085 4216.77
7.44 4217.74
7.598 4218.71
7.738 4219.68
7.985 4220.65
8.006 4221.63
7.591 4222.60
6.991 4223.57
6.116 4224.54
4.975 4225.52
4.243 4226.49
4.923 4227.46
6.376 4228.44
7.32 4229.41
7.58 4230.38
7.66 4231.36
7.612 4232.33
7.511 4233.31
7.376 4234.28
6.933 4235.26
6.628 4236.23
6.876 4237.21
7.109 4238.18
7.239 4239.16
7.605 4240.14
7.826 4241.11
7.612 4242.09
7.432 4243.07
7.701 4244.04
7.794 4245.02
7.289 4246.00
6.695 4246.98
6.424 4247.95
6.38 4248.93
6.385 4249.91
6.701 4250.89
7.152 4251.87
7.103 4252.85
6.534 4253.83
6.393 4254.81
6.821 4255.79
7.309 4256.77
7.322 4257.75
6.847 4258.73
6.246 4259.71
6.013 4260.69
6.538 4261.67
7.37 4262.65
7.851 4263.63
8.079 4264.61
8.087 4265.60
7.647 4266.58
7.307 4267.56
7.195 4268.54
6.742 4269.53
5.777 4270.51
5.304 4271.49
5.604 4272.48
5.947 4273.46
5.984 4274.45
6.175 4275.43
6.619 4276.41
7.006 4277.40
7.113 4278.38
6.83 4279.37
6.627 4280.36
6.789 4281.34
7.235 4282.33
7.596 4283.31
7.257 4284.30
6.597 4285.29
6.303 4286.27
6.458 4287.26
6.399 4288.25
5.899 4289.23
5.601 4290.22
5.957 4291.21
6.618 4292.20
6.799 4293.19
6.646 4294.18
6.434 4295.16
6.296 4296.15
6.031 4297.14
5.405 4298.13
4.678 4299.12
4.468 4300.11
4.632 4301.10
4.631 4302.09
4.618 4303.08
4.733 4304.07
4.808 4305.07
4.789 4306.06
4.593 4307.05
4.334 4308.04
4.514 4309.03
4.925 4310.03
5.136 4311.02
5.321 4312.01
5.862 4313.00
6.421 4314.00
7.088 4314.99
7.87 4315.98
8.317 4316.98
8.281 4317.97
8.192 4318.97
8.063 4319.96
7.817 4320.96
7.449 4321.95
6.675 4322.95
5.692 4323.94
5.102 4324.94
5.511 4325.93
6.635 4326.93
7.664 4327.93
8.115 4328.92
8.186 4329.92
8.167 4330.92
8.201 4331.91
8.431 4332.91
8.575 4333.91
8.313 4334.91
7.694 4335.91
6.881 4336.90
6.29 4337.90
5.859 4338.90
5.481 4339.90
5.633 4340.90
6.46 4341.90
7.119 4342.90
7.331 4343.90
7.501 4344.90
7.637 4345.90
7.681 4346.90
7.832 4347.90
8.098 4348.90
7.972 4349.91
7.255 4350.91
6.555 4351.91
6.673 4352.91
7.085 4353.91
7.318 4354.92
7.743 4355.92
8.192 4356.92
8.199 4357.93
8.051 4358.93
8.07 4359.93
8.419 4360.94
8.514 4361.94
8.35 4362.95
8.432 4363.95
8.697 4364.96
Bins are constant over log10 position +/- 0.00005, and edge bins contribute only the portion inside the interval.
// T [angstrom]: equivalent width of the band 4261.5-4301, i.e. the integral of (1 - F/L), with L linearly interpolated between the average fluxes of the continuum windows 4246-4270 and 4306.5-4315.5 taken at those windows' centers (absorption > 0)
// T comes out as -1.5 angstrom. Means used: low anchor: 6.97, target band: 6.51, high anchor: 5.36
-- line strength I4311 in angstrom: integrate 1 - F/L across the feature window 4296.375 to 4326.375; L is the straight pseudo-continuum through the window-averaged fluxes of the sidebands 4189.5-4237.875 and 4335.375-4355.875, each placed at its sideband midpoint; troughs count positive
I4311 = 5.1 angstrom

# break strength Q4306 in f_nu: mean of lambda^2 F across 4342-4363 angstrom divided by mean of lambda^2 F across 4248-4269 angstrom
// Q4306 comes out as 1.1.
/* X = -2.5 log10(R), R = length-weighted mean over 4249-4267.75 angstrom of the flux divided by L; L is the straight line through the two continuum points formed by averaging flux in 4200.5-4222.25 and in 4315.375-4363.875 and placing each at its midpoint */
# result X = 0.07 mag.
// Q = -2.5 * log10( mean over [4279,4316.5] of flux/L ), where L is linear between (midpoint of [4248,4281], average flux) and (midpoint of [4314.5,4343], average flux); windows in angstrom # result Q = 0.19 mag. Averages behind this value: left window 6.75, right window 7.23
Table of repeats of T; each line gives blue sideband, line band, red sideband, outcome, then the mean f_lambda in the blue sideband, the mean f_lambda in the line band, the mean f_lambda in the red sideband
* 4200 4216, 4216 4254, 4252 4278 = 0.7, 7.49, 7.02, 6.77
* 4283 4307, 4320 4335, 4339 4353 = -1.7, 5.78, 7.36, 7.06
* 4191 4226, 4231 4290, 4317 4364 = 3.5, 7.29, 6.91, 7.43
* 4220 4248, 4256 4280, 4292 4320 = -1.2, 7.03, 6.79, 5.84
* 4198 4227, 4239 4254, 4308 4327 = -0.3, 7.19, 7.12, 6.51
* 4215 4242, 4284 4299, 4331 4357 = 1.9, 7.03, 6.26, 7.3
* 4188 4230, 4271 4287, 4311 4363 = 1.5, 7.15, 6.56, 7.31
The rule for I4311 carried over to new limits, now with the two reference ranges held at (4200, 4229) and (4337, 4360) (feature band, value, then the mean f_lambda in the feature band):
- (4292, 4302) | 2.0 angstrom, 5.73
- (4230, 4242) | -0.3 angstrom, 7.33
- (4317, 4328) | 0.2 angstrom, 7.04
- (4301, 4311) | 3.5 angstrom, 4.68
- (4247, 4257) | 0.6 angstrom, 6.7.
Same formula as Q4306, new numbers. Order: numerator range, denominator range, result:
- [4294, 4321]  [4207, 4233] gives 0.85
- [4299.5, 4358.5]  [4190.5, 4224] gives 0.96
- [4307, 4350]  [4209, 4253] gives 1.02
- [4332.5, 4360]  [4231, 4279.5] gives 1.10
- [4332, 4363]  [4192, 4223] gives 1.07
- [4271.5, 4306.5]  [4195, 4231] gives 0.88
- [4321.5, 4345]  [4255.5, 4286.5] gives 1.06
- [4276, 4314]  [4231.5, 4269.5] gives 0.84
